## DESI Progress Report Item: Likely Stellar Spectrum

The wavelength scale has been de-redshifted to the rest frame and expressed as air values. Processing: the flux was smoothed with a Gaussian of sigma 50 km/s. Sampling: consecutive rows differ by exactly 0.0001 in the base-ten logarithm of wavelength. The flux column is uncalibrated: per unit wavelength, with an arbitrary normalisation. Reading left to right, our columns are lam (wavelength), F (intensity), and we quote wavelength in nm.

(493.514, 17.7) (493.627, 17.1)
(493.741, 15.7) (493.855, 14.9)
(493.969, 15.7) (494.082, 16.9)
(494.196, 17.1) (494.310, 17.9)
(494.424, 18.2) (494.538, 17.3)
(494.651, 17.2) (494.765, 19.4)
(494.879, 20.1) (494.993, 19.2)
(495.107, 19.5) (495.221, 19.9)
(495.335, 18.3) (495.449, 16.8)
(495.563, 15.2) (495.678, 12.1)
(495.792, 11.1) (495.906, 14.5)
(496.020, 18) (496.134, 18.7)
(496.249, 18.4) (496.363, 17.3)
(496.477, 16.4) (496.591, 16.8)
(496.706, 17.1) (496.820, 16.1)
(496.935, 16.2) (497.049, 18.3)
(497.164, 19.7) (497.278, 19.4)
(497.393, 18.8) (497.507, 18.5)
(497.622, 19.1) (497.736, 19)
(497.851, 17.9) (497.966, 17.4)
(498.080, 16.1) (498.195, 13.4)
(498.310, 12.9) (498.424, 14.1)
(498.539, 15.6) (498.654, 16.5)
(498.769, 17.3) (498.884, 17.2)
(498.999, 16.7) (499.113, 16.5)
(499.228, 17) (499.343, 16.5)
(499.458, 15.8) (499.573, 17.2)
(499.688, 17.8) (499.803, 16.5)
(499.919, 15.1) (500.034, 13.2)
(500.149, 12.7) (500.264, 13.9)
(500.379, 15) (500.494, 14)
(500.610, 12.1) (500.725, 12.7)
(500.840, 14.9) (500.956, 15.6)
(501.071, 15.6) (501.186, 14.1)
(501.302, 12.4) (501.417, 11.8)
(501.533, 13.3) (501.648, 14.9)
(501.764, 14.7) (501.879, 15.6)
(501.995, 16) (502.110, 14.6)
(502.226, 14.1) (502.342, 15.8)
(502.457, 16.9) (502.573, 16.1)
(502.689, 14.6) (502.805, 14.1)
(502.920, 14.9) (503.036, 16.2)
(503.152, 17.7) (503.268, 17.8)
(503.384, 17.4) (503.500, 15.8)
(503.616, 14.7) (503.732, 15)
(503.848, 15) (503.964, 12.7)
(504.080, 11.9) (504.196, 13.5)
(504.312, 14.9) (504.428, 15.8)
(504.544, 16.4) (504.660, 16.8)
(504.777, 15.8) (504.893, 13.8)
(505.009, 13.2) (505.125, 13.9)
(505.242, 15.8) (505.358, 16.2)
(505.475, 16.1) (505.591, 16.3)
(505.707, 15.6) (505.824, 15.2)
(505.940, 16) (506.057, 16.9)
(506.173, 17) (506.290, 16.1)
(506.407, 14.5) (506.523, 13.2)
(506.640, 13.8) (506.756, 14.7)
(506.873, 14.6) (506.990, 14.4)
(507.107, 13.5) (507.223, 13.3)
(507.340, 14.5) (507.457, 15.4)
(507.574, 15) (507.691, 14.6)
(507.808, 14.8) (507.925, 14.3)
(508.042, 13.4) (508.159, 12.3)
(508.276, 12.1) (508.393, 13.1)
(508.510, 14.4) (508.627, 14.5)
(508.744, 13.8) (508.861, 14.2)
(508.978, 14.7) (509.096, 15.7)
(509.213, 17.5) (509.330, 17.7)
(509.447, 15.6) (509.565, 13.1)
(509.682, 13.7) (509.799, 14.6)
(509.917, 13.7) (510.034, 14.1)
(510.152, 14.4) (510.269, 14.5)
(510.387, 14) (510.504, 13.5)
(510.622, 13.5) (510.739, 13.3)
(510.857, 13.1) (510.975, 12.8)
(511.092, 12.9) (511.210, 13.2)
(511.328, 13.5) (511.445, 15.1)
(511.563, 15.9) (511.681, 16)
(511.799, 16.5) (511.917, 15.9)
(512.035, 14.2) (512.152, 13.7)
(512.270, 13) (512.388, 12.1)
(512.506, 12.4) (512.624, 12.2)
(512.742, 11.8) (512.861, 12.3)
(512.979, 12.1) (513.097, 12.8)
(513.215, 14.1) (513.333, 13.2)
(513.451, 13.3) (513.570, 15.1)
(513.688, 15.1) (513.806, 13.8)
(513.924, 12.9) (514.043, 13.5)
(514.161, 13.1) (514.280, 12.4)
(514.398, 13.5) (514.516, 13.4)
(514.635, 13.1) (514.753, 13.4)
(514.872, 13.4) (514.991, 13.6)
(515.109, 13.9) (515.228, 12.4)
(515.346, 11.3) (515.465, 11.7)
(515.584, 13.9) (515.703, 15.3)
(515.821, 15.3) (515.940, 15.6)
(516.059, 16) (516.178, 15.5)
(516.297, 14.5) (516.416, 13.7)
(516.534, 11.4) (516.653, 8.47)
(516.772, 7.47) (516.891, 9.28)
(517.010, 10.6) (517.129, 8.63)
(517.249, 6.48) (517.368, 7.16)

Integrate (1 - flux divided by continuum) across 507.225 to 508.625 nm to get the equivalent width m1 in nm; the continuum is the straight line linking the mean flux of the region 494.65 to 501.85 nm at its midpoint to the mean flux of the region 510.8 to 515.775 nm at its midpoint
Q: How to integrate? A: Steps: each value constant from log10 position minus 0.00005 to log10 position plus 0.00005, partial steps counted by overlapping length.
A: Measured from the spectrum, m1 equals 0.05 nm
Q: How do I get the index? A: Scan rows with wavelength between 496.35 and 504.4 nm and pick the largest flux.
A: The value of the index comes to 19.7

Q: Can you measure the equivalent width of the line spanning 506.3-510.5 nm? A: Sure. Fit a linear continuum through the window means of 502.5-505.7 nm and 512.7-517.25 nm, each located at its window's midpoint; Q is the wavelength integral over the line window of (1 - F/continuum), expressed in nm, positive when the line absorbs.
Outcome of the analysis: -0.01 nm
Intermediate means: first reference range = 15.3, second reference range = 12.8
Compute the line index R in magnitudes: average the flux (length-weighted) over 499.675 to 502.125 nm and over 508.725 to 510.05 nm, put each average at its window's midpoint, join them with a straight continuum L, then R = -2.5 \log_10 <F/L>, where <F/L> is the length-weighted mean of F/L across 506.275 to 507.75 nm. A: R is 0.028 mag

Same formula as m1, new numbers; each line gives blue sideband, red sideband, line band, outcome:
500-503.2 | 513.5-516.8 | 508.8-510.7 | -0.11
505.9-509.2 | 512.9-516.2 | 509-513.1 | 0.01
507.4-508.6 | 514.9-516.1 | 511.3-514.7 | 0.06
